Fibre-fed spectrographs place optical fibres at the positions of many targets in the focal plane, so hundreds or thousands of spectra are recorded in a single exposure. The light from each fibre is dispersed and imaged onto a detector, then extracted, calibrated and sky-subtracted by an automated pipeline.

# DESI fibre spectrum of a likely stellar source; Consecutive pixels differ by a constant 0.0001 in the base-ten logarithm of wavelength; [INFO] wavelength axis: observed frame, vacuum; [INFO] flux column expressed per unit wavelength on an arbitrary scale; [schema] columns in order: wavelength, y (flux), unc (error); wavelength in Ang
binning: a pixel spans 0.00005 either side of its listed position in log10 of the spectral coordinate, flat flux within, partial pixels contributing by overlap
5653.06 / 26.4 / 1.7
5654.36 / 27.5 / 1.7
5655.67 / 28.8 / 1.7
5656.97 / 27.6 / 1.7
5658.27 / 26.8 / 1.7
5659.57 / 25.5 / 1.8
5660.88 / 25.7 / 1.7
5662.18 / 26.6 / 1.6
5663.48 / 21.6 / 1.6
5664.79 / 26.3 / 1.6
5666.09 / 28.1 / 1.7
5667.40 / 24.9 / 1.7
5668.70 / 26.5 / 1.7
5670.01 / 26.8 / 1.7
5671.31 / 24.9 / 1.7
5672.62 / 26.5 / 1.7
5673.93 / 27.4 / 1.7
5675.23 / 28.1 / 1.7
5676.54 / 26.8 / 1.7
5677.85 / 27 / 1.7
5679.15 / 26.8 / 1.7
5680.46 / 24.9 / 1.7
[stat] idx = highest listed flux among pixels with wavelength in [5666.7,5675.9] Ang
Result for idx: 28.1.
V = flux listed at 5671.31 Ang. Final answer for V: 24.9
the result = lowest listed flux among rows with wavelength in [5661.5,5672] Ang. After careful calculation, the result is 21.6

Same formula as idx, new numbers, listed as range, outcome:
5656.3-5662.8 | 27.6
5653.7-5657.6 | 28.8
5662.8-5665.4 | 26.3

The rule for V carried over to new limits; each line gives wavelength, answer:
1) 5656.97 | 27.6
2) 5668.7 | 26.5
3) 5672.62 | 26.5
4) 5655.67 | 28.8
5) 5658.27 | 26.8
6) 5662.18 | 26.6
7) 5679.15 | 26.8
